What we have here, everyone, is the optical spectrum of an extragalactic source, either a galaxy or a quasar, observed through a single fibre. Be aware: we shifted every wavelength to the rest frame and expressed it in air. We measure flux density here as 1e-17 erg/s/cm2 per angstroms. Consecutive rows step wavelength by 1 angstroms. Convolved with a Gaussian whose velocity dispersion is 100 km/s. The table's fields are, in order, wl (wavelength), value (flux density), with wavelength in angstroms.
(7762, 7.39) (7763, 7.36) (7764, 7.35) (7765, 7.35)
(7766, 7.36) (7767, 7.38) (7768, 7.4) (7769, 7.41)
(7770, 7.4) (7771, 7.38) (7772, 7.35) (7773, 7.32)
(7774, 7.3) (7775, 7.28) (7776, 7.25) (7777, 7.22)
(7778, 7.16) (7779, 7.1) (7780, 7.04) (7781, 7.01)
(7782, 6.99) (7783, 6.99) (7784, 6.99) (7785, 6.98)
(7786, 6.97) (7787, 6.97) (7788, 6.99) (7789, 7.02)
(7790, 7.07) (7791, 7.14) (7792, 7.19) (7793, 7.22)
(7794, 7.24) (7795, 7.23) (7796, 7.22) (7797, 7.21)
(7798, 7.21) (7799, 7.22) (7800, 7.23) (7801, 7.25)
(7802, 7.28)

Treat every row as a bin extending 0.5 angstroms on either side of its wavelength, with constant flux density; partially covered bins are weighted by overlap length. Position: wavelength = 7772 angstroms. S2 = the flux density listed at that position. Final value 7.35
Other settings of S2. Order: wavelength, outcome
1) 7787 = 6.97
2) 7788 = 6.99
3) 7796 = 7.22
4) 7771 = 7.38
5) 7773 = 7.32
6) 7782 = 6.99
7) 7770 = 7.4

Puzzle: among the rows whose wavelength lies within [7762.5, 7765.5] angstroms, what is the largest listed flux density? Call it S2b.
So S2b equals 7.36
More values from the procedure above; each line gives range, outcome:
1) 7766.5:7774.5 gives 7.41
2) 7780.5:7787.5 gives 7.01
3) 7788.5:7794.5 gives 7.24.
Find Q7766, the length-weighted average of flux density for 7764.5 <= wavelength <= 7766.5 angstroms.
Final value 7.36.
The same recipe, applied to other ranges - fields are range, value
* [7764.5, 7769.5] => 7.38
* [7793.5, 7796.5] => 7.23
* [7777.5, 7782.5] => 7.06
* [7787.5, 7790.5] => 7.03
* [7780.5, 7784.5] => 6.99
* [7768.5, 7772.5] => 7.39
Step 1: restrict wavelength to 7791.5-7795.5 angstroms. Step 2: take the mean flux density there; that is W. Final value 7.22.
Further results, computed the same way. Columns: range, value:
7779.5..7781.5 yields 7.03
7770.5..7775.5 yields 7.33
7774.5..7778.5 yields 7.23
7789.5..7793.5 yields 7.16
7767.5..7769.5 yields 7.41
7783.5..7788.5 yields 6.98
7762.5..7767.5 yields 7.36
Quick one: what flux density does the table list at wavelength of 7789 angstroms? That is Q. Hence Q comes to 7.02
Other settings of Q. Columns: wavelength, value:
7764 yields 7.35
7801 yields 7.25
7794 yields 7.24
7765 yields 7.35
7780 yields 7.04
